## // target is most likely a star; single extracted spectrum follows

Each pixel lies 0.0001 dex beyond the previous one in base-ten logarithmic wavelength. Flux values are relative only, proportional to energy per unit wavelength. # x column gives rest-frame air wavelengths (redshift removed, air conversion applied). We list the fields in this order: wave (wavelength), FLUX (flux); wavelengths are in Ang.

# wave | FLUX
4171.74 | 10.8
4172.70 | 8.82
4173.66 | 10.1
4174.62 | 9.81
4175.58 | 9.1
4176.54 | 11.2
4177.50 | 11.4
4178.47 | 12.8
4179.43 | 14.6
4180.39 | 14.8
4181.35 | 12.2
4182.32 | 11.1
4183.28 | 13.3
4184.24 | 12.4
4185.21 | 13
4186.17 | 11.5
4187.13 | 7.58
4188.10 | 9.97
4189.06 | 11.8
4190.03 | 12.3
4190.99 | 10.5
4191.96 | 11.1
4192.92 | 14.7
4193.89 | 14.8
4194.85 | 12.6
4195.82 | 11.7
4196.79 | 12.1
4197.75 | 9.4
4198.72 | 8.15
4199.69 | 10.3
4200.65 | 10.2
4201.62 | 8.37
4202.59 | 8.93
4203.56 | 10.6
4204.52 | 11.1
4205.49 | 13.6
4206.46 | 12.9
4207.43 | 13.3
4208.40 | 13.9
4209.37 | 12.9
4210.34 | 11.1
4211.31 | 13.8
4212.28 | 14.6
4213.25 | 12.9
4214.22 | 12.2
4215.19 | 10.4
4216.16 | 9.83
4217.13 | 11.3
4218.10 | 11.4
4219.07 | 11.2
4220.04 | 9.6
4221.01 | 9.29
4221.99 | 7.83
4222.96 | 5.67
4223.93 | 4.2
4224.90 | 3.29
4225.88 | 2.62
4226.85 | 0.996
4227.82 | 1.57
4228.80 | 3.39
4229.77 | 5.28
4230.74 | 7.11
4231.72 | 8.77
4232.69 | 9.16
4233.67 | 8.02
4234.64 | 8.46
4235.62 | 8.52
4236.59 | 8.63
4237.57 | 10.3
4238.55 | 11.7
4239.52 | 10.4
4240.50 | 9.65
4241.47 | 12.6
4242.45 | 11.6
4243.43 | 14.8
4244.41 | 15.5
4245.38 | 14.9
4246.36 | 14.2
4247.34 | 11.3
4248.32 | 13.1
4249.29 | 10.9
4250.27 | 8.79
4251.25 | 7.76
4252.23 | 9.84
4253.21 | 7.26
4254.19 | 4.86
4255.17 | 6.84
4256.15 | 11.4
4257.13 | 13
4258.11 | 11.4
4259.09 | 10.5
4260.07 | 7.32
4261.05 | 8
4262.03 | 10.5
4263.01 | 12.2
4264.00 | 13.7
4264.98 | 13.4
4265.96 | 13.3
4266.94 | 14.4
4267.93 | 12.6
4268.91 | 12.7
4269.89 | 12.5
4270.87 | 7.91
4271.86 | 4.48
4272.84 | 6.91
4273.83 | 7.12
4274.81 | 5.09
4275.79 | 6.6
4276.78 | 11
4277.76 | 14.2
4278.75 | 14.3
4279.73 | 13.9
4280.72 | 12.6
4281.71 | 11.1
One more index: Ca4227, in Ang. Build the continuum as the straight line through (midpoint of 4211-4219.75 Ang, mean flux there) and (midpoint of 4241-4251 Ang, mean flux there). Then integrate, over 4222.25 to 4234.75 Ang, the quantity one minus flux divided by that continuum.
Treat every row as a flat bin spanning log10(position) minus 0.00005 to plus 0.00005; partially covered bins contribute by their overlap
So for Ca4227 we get 7.2 Ang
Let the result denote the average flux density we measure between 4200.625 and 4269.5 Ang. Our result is 10.1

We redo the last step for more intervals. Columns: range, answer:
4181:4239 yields 9.98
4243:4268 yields 11.2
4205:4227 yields 10.1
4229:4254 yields 10.2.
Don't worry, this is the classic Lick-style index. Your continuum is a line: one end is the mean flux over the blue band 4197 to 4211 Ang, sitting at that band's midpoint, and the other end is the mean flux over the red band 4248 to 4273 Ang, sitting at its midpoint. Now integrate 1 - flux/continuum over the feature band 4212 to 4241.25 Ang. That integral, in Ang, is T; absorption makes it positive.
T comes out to 6.79 Ang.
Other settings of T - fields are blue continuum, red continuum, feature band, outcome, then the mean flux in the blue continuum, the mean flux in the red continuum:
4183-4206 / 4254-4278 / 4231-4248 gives -0.89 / 11.2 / 10.1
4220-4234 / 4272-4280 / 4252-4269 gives -4.75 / 5.64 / 9.55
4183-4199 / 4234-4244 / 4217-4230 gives 5.75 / 11.6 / 10.7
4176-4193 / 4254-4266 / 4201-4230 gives 5.36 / 11.9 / 10.5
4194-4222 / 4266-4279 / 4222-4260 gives 6.19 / 11.3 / 10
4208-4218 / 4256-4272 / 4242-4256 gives 0.89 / 12.2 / 11.3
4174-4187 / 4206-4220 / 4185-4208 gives 1.54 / 12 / 12.2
